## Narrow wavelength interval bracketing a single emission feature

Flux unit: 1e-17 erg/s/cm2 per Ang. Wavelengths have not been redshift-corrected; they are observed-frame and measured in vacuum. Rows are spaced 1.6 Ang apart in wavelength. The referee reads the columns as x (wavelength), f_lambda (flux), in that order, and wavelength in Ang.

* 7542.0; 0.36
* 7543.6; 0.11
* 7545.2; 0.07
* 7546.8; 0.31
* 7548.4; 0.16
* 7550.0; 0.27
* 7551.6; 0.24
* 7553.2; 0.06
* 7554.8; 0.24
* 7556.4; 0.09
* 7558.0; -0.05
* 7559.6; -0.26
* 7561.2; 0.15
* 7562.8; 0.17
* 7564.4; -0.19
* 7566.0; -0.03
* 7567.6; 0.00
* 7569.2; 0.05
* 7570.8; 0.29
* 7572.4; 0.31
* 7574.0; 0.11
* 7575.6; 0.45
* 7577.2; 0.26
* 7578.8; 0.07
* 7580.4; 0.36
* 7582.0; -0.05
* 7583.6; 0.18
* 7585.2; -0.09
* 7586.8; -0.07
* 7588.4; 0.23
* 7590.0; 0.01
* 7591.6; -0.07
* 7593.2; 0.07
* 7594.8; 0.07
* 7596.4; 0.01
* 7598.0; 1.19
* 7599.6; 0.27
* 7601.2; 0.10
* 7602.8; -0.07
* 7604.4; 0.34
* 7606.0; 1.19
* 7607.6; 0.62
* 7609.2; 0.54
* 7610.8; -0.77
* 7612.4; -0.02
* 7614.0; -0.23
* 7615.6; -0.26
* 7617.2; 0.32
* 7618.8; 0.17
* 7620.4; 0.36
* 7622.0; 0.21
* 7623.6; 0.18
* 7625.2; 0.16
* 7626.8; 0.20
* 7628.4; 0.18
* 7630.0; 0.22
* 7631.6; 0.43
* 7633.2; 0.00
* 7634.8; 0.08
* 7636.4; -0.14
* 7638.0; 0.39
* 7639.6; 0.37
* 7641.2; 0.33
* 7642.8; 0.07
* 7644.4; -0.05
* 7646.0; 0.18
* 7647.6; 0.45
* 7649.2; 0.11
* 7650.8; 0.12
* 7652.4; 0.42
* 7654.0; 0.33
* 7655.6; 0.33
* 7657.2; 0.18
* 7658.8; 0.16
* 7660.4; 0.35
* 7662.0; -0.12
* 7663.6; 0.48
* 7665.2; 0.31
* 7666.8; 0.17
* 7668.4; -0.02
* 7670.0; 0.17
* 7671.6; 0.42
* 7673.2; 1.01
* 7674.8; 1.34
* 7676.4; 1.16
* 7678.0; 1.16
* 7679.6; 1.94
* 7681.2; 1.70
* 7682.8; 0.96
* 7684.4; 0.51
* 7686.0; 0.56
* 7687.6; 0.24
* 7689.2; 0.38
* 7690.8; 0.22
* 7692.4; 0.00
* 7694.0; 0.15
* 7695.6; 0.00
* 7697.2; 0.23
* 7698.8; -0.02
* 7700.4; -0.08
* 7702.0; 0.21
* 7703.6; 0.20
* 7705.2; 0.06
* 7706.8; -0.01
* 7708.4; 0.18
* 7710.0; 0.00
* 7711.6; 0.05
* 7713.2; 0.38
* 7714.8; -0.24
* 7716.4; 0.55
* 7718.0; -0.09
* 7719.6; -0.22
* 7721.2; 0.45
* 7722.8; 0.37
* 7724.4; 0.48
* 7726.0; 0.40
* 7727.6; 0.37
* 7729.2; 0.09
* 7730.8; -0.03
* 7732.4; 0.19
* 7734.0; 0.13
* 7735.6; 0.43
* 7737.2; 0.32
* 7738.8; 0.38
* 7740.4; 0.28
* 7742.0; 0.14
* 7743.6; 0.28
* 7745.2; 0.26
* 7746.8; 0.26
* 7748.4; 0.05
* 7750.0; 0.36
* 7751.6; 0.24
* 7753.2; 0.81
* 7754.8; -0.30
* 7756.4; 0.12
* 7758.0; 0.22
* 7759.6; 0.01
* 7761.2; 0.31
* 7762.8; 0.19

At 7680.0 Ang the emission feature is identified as [O II]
